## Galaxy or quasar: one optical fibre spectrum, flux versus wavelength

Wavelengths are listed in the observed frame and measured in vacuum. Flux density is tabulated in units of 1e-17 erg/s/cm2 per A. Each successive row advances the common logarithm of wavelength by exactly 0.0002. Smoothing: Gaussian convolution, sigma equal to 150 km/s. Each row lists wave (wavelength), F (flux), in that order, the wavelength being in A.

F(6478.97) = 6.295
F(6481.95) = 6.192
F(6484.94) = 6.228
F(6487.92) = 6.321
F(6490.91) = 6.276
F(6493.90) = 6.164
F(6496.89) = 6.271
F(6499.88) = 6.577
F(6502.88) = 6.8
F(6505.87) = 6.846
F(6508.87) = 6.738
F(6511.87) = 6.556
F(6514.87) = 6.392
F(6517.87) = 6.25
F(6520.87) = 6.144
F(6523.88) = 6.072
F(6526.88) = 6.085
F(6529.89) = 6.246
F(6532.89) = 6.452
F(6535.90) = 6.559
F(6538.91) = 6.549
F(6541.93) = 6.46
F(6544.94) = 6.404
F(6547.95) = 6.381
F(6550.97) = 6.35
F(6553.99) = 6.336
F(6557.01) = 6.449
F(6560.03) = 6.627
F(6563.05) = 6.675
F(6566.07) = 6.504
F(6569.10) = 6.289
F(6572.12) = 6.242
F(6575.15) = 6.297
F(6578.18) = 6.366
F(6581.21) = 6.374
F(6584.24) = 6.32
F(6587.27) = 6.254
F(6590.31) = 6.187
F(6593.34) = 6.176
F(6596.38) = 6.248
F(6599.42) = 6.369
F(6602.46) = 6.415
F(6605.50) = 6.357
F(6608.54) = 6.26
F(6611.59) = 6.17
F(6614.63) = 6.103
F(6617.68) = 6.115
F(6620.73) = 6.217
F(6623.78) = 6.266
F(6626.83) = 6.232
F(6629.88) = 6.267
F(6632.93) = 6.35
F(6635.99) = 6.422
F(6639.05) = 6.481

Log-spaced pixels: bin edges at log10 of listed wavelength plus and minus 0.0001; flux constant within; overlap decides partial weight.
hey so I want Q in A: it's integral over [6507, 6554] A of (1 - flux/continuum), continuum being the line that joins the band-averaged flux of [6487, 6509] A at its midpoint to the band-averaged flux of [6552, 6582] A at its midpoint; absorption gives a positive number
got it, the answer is 0.6 A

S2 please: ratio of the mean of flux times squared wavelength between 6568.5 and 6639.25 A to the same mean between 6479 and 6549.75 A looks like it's 1.01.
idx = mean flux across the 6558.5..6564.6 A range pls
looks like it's 6.65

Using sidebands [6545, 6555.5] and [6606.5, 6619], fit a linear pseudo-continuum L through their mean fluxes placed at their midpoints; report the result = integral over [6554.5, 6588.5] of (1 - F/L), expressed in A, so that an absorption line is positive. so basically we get -0.6 A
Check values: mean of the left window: 6.36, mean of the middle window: 6.4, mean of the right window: 6.17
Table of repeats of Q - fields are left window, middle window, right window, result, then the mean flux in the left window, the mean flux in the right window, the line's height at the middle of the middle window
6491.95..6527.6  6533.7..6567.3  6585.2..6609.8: -0.7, 6.41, 6.28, 6.35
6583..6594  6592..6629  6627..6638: 0.3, 6.24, 6.34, 6.29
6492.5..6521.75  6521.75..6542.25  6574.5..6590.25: 0.3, 6.48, 6.31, 6.43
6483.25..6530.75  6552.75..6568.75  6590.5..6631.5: -0.5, 6.37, 6.25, 6.31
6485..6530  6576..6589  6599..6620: -0.1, 6.38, 6.25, 6.28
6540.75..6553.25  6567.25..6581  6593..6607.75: 0.1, 6.39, 6.32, 6.36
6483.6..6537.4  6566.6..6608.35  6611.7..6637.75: -0.1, 6.39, 6.24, 6.29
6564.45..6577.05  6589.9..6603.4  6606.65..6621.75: -0.1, 6.34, 6.17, 6.24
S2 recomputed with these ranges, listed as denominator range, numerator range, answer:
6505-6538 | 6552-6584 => 1.02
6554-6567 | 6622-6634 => 0.98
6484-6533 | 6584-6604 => 1.01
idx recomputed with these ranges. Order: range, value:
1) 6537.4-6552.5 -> 6.43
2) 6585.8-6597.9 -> 6.21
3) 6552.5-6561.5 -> 6.47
